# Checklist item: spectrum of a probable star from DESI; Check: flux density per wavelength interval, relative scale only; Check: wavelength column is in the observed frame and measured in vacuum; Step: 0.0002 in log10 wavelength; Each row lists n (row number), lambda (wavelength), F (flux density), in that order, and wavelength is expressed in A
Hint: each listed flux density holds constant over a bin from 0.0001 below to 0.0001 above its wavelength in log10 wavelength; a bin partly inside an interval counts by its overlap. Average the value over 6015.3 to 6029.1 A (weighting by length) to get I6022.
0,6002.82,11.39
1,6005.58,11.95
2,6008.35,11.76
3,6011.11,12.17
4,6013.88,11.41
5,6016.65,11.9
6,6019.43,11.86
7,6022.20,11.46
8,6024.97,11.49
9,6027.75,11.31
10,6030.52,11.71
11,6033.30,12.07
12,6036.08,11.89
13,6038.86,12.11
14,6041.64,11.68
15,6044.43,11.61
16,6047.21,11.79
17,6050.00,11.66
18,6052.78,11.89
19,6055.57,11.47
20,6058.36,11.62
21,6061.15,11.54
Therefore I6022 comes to 11.6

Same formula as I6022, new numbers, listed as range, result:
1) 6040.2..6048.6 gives 11.7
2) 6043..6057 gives 11.7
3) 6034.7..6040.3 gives 12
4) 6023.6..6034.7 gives 11.6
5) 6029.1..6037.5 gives 11.9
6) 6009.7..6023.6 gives 11.8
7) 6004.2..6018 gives 11.8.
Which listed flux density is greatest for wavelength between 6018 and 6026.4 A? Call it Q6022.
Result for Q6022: 11.86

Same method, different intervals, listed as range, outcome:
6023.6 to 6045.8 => 12.11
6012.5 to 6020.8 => 11.9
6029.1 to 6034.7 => 12.07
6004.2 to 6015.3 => 12.17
